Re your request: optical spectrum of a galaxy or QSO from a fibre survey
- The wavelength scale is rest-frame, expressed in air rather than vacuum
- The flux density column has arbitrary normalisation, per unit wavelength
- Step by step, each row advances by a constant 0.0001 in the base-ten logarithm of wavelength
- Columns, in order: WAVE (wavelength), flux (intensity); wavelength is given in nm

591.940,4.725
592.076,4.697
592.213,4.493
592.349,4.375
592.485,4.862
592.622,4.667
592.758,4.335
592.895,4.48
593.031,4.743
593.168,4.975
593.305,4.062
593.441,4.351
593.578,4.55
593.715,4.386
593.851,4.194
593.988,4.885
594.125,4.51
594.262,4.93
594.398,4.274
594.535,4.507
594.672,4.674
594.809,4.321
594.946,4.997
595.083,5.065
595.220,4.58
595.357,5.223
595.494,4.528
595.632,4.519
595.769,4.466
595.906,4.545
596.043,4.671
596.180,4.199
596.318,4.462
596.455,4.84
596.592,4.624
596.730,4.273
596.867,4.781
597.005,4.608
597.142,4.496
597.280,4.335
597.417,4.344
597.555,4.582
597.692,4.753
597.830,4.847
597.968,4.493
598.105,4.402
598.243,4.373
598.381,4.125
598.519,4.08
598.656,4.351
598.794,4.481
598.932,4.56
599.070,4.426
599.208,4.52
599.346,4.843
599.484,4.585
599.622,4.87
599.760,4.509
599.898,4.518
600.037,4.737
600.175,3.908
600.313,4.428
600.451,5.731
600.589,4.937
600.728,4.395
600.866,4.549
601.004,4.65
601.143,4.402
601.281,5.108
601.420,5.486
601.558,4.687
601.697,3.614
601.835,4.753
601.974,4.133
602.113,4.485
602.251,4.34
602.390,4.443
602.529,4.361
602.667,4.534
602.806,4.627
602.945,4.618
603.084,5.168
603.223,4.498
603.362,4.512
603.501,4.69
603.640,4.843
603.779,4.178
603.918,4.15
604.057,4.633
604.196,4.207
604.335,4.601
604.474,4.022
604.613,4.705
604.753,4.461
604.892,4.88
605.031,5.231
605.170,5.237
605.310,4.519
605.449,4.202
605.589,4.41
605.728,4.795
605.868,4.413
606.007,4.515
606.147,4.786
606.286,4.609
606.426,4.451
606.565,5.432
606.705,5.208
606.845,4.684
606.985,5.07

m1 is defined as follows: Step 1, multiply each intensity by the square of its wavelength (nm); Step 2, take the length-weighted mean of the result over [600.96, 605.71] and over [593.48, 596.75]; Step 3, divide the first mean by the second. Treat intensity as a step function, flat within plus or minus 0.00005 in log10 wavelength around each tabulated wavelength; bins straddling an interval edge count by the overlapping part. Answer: 1.0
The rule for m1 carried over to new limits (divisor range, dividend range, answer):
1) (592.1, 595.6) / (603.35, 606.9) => 1.05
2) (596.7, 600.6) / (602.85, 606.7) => 1.04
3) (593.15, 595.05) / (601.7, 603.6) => 1.02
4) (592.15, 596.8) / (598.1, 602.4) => 1.01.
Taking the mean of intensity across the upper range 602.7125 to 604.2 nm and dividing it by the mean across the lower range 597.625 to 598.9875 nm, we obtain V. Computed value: 1.03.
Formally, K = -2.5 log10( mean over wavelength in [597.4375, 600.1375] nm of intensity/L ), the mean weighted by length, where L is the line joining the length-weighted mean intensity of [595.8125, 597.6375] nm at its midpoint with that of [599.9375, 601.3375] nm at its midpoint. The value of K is 0.02 mag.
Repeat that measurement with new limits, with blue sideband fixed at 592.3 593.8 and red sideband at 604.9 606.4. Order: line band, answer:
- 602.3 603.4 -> 0.01 mag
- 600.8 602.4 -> 0.02 mag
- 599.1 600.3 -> 0.01 mag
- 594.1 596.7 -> -0.02 mag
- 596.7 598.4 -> 0.02 mag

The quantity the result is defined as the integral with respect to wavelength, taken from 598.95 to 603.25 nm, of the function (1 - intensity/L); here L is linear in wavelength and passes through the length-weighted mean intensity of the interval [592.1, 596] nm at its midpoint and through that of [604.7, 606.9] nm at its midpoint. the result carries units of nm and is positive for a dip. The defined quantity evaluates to 0.07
